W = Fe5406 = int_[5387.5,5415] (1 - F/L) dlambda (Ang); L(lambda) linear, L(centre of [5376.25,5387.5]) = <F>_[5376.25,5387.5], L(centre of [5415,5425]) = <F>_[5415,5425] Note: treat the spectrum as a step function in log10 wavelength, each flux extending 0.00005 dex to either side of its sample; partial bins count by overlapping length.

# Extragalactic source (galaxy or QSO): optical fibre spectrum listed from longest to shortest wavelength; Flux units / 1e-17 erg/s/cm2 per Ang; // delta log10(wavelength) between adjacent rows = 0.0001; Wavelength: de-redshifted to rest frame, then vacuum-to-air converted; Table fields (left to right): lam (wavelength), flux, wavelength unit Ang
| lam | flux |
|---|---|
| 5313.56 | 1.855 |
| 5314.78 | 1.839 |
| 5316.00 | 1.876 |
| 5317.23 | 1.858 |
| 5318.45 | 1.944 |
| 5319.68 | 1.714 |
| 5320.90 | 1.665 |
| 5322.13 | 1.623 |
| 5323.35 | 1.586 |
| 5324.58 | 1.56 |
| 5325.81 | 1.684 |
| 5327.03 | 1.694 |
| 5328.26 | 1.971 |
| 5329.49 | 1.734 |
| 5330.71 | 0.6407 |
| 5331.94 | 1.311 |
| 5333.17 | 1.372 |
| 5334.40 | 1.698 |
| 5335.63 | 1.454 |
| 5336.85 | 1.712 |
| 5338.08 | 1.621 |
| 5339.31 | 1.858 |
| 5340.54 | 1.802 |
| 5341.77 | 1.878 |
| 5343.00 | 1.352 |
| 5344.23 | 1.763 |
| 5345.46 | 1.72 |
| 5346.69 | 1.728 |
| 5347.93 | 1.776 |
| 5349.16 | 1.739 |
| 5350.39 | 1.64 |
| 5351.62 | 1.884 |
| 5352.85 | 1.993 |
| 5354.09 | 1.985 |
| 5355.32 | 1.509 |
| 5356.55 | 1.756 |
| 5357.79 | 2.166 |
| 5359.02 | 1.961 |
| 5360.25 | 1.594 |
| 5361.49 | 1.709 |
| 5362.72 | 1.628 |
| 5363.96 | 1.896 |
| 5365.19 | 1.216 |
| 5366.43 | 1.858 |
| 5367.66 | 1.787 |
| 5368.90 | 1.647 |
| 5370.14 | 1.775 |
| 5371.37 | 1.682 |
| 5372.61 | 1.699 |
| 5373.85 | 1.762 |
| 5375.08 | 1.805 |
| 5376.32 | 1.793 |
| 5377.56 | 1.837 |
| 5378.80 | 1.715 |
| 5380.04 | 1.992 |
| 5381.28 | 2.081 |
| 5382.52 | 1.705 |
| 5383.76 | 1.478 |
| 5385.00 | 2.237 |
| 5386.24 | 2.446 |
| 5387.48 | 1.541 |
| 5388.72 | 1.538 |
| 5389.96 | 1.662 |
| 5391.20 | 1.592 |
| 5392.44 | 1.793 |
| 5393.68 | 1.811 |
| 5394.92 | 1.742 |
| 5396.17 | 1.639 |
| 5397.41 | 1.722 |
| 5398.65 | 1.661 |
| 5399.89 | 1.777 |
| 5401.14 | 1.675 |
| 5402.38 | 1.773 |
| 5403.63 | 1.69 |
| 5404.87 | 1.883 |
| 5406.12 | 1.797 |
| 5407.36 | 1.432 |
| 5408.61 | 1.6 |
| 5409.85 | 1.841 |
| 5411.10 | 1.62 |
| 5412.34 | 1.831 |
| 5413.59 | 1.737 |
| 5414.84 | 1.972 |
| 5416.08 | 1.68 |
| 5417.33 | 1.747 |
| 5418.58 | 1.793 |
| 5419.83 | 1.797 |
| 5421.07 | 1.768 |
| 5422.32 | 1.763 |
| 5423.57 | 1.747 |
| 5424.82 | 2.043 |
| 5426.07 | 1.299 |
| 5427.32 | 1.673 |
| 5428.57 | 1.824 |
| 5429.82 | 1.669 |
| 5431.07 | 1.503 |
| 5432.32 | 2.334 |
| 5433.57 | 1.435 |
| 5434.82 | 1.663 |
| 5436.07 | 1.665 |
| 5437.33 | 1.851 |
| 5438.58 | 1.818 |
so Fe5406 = 2.0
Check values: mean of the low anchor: 1.9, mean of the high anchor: 1.79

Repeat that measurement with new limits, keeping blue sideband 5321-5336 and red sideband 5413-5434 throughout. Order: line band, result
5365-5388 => -2.2 Ang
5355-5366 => -0.8 Ang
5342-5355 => -1.4 Ang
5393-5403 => -0.2 Ang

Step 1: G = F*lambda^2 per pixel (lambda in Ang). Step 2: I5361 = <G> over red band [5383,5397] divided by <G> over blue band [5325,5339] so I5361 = 1.2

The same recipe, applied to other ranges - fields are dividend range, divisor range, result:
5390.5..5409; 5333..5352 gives 1.03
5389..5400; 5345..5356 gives 0.98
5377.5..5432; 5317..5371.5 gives 1.06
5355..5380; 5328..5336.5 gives 1.23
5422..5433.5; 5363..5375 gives 1.05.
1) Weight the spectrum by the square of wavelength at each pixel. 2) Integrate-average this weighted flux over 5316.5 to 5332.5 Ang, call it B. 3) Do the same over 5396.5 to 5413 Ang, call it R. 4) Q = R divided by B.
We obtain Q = 1.09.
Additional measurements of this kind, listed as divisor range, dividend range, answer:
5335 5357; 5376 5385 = 1.07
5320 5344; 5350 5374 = 1.11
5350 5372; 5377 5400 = 1.03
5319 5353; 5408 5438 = 1.10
